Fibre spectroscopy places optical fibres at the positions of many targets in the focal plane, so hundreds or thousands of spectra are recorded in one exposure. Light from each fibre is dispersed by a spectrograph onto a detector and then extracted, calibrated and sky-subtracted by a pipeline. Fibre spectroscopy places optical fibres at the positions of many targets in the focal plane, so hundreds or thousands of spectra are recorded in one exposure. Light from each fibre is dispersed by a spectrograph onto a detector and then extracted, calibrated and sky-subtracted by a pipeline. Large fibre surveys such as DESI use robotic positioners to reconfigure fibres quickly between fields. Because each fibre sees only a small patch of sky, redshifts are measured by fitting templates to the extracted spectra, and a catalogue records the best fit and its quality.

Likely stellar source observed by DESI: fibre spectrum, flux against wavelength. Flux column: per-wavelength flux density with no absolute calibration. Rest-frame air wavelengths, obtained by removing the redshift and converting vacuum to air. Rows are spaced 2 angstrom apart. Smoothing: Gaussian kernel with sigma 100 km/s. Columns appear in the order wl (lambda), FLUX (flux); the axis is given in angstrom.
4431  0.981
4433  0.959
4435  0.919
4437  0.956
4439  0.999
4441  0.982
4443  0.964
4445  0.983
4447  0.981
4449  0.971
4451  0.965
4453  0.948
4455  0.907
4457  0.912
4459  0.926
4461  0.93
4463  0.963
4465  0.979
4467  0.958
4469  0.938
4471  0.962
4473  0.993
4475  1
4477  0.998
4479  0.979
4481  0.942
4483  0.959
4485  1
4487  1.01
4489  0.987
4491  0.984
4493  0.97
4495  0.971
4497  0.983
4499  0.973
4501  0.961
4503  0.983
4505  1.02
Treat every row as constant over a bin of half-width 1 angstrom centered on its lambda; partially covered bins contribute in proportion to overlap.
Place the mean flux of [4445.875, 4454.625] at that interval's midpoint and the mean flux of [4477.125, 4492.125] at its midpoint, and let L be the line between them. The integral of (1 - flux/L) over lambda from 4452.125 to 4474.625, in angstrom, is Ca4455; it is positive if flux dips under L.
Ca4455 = 0.5 angstrom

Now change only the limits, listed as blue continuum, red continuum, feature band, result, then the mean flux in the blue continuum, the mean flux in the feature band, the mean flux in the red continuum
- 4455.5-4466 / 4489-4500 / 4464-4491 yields -0.53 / 0.94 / 0.978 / 0.977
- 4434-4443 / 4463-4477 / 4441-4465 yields 0.39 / 0.964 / 0.953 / 0.973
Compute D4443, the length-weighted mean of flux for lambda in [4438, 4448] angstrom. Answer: 0.982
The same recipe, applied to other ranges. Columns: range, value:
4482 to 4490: 0.989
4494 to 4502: 0.972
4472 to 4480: 0.993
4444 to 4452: 0.975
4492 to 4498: 0.975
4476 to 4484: 0.97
